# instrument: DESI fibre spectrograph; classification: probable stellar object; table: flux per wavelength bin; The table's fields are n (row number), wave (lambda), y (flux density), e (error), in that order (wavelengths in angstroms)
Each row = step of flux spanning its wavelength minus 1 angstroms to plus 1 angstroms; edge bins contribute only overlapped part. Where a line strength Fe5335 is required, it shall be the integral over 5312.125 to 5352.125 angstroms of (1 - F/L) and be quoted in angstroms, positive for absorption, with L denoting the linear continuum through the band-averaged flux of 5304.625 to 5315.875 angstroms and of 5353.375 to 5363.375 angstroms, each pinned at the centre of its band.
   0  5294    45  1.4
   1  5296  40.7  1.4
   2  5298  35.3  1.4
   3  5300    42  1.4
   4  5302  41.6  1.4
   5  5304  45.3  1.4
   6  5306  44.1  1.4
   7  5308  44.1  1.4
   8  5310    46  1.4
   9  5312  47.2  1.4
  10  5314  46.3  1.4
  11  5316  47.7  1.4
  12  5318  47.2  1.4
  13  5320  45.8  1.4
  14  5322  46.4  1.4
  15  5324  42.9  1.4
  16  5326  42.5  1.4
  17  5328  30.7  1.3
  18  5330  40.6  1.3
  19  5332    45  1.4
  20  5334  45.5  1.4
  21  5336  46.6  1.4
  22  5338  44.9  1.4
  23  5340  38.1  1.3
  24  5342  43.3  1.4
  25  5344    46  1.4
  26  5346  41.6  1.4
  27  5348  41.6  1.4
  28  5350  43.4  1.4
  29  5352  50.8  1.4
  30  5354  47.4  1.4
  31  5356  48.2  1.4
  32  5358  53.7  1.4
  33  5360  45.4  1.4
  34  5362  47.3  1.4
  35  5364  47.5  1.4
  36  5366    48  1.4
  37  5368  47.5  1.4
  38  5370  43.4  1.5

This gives 2.7 angstroms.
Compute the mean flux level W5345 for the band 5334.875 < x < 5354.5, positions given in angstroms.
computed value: 44.3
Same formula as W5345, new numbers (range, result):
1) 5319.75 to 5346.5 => 42.8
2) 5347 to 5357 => 46.3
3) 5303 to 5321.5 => 46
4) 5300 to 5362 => 44.7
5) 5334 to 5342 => 43.5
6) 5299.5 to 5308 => 43.4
